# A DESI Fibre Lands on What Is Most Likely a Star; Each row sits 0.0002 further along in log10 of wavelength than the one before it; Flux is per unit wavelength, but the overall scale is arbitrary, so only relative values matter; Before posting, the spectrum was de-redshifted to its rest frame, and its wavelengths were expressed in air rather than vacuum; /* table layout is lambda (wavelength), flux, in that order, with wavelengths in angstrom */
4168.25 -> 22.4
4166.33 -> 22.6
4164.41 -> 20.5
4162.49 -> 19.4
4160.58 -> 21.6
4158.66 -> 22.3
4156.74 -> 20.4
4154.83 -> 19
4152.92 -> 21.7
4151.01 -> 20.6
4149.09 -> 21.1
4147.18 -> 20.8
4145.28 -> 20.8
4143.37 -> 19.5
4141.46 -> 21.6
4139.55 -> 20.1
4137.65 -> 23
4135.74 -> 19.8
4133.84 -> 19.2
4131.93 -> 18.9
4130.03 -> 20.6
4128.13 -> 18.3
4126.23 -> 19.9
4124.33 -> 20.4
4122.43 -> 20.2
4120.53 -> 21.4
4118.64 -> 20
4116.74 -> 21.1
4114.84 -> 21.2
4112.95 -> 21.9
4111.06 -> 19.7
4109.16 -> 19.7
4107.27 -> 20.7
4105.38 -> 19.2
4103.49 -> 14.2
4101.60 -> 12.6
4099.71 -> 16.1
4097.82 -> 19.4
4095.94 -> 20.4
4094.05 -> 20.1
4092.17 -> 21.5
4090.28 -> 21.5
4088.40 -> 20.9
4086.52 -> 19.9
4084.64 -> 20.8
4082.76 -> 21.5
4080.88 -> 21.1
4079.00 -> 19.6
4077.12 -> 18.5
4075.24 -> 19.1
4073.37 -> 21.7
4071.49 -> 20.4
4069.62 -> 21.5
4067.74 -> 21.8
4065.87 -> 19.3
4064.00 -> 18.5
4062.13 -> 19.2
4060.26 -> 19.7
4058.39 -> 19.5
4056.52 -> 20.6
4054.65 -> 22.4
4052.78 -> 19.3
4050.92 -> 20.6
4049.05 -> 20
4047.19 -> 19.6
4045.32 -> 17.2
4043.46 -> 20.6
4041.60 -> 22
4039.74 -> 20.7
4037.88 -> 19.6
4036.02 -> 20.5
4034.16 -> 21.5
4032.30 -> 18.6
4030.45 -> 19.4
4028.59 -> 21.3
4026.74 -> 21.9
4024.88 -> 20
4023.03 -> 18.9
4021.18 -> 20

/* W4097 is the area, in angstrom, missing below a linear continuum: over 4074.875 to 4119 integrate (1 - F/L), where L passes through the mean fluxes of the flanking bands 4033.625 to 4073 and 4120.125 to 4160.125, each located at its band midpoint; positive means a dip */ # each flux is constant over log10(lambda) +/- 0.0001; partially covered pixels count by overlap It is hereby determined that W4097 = 1.57 angstrom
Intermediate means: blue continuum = 20.2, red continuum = 20.5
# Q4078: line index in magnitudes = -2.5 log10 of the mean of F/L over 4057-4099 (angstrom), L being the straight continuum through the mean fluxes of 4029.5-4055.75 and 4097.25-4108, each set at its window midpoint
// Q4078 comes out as -0.12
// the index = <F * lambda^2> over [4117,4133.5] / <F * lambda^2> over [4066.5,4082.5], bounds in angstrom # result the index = 1.0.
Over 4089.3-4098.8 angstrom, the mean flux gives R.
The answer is 20.6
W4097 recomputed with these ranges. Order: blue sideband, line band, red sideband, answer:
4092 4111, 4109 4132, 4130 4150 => -1.12 angstrom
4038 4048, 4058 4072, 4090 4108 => -0.45 angstrom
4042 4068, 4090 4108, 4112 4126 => 1.84 angstrom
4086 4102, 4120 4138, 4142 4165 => 0.07 angstrom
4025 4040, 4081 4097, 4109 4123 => -0.17 angstrom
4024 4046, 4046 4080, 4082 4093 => 1.03 angstrom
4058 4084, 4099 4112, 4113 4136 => 1.72 angstrom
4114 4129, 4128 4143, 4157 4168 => 0.28 angstrom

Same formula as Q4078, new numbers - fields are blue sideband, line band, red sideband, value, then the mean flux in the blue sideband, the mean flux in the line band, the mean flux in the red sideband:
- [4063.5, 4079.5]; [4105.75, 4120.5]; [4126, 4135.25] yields -0.056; 20.1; 20.6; 19.4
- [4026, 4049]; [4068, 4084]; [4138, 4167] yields -0.003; 20.2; 20.5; 20.8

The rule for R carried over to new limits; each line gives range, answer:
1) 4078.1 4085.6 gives 20.8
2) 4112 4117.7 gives 21.4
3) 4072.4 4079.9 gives 19.7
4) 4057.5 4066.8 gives 19.2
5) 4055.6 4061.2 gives 19.9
